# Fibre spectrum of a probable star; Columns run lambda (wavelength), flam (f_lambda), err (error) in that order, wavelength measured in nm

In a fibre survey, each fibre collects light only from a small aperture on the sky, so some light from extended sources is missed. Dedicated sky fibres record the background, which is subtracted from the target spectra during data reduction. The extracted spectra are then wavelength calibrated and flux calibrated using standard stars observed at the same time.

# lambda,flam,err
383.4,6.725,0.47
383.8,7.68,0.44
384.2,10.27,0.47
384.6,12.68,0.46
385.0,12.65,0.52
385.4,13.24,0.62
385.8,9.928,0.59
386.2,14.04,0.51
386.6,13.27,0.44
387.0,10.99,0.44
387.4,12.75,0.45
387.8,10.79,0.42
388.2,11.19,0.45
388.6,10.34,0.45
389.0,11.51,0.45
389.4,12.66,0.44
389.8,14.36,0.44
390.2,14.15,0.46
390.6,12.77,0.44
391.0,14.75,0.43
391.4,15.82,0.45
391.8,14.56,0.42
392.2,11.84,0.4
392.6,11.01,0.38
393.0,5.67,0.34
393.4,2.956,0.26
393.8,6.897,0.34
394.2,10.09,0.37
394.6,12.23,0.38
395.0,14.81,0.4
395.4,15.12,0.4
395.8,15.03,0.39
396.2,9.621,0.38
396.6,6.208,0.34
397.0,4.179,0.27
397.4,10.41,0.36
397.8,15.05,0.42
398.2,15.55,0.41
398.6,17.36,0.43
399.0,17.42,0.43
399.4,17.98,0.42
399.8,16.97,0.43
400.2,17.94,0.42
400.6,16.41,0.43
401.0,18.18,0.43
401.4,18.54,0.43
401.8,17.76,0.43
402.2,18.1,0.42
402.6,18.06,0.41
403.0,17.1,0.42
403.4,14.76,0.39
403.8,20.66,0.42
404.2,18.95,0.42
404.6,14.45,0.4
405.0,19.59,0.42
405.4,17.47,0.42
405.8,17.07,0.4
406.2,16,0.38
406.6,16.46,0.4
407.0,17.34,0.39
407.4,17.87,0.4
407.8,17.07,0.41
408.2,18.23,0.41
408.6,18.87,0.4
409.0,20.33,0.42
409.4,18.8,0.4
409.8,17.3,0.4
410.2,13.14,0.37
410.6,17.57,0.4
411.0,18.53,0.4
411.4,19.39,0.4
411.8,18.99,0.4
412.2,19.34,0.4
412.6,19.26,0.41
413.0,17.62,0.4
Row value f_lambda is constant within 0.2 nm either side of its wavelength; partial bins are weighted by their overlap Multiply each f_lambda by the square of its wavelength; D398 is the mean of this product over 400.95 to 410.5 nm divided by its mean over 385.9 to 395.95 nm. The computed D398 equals 1.58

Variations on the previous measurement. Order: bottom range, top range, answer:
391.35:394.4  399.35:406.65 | 1.93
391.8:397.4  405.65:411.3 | 1.90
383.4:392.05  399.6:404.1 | 1.55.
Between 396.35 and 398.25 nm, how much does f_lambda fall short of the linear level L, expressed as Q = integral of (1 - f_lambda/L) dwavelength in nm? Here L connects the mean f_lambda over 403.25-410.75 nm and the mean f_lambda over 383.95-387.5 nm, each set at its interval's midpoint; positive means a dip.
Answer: 0.66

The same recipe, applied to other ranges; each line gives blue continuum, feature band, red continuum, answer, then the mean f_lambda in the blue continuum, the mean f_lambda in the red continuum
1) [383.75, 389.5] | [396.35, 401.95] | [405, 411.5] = 0.109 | 11.7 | 17.6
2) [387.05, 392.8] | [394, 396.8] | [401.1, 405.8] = 0.540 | 12.7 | 17.7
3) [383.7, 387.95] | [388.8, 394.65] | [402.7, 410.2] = 0.847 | 11.8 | 17.6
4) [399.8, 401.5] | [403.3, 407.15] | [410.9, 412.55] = 0.189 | 17.6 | 19.1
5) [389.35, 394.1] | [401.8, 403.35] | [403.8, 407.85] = -0.141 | 11.4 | 17.4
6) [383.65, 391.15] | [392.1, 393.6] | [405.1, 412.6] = 0.656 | 12.1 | 17.8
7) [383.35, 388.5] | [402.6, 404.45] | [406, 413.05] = -0.177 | 11.4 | 17.9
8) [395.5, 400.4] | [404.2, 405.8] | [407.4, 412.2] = -0.107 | 13.7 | 18.1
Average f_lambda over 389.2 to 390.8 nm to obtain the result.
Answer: 13.5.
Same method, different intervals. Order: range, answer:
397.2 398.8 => 14.6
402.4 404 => 17.6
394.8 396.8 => 12.2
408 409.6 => 19.1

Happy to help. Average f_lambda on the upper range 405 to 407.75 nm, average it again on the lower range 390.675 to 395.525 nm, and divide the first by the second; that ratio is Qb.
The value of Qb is 1.5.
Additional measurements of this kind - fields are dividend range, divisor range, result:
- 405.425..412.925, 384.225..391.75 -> 1.41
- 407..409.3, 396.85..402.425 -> 1.15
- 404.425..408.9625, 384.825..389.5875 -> 1.46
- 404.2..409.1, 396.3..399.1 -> 1.46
